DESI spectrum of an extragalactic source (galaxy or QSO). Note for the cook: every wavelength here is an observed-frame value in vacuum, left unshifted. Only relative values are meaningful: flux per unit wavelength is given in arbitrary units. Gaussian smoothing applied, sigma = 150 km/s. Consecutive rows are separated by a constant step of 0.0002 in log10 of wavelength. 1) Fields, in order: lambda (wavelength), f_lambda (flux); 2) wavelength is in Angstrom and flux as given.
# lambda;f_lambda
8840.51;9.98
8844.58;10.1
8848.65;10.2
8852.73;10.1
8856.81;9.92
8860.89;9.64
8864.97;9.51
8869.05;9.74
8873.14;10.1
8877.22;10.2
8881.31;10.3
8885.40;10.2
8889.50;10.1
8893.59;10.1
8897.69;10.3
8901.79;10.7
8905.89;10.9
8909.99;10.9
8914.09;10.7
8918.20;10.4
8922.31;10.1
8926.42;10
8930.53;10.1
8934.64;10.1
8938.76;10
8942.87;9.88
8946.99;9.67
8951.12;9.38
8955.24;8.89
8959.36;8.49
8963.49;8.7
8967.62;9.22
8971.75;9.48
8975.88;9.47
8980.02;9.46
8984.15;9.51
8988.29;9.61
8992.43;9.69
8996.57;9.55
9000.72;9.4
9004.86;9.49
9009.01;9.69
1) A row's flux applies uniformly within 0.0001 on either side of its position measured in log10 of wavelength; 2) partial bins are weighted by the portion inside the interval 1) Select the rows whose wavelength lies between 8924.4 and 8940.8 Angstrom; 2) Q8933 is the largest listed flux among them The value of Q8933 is 10.1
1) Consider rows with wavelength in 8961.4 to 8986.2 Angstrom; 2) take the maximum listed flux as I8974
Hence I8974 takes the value 9.51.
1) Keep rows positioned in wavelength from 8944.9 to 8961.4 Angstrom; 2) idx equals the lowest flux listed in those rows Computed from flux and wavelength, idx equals 8.49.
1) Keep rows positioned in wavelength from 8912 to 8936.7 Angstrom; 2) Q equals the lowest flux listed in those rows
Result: 10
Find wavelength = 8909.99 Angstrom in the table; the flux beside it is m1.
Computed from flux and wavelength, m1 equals 10.9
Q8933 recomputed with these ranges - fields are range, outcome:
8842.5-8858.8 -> 10.2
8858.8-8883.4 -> 10.3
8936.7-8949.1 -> 10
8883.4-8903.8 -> 10.7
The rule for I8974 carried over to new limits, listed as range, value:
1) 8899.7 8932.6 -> 10.9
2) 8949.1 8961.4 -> 9.38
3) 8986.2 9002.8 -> 9.69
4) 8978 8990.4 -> 9.61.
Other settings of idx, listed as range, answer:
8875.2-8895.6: 10.1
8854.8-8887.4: 9.51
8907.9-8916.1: 10.7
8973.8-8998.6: 9.46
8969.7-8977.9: 9.47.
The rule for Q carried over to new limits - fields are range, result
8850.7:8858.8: 9.92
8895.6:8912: 10.3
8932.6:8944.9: 9.88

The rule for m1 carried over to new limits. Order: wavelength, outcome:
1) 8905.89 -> 10.9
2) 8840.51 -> 9.98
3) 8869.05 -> 9.74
